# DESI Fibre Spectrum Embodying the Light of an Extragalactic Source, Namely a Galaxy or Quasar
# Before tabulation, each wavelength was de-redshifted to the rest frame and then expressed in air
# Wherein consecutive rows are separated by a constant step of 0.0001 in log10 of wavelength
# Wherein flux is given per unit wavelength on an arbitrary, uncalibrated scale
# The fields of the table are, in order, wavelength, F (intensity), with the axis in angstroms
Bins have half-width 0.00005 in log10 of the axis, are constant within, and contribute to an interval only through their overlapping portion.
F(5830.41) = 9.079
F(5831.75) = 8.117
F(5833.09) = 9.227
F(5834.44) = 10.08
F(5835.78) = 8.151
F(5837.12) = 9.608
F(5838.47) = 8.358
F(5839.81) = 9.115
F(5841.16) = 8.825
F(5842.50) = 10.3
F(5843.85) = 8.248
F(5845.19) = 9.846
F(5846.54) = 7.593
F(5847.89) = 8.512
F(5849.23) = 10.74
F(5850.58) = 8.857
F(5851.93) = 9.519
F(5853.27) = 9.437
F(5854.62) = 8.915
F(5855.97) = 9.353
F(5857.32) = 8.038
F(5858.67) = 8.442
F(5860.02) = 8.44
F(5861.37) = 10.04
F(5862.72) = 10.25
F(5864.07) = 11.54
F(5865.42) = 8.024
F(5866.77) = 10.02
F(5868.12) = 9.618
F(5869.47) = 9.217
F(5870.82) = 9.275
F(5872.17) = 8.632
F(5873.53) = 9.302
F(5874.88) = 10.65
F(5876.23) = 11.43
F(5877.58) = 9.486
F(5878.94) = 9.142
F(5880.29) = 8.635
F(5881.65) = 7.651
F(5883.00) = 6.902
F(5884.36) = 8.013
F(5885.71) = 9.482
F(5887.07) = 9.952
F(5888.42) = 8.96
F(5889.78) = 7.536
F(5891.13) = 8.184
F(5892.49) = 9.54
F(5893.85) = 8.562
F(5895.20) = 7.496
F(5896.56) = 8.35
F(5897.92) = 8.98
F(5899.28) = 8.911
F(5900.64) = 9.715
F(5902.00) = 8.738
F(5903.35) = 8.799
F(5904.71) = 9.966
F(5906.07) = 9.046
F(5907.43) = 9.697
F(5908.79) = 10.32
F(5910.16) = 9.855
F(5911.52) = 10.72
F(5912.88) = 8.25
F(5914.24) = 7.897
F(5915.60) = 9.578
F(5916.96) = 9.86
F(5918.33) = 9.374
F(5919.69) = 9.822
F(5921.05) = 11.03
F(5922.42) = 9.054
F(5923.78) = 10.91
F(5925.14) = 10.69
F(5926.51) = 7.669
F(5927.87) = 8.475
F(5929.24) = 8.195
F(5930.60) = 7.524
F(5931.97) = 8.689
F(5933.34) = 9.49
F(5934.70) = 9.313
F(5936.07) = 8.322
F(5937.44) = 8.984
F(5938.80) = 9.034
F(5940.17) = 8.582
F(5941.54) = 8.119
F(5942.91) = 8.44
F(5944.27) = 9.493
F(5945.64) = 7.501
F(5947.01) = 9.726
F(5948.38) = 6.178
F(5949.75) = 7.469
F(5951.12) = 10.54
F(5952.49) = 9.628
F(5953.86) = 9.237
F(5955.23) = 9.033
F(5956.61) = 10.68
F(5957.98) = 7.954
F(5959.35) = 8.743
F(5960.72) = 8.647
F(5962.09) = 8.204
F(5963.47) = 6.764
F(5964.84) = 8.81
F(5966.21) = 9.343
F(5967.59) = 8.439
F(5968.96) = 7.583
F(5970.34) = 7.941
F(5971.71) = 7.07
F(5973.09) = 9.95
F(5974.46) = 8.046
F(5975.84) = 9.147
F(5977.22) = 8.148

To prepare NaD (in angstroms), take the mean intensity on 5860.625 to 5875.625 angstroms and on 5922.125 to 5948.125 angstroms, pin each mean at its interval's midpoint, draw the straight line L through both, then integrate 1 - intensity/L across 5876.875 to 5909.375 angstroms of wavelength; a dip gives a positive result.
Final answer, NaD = 1.8 angstroms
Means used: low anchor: 9.69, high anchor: 8.81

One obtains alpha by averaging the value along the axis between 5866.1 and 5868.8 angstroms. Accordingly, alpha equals 9.83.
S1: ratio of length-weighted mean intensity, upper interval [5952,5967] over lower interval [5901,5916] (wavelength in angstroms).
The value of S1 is 0.9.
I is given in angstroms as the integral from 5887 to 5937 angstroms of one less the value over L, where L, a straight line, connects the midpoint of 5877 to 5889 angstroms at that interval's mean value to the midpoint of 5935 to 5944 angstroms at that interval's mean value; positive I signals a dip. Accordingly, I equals -2.5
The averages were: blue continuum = 8.68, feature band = 9.11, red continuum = 8.66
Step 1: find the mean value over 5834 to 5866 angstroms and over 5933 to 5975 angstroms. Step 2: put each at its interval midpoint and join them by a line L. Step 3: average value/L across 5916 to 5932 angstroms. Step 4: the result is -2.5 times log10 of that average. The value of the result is -0.06 mag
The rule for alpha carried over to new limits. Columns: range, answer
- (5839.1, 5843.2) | 9.4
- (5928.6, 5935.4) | 8.64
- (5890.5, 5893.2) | 8.85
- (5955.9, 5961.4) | 9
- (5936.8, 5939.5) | 9.02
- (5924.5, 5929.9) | 8.74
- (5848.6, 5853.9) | 9.63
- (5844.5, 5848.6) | 8.68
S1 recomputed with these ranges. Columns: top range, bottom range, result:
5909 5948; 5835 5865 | 0.99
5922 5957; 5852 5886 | 0.96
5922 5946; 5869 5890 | 0.98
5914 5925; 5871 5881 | 1.02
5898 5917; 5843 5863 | 1.03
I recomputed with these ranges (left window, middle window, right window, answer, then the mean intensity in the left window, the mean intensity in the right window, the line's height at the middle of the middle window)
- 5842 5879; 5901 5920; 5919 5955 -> -0.7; 9.39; 8.93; 9.09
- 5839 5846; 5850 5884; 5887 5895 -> -1.1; 9.22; 8.63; 8.92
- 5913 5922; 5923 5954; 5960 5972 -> 0.4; 9.49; 8.13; 8.9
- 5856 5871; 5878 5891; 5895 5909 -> 1.0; 9.36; 9.11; 9.22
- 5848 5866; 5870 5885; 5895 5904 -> 0.1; 9.33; 8.78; 9.07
